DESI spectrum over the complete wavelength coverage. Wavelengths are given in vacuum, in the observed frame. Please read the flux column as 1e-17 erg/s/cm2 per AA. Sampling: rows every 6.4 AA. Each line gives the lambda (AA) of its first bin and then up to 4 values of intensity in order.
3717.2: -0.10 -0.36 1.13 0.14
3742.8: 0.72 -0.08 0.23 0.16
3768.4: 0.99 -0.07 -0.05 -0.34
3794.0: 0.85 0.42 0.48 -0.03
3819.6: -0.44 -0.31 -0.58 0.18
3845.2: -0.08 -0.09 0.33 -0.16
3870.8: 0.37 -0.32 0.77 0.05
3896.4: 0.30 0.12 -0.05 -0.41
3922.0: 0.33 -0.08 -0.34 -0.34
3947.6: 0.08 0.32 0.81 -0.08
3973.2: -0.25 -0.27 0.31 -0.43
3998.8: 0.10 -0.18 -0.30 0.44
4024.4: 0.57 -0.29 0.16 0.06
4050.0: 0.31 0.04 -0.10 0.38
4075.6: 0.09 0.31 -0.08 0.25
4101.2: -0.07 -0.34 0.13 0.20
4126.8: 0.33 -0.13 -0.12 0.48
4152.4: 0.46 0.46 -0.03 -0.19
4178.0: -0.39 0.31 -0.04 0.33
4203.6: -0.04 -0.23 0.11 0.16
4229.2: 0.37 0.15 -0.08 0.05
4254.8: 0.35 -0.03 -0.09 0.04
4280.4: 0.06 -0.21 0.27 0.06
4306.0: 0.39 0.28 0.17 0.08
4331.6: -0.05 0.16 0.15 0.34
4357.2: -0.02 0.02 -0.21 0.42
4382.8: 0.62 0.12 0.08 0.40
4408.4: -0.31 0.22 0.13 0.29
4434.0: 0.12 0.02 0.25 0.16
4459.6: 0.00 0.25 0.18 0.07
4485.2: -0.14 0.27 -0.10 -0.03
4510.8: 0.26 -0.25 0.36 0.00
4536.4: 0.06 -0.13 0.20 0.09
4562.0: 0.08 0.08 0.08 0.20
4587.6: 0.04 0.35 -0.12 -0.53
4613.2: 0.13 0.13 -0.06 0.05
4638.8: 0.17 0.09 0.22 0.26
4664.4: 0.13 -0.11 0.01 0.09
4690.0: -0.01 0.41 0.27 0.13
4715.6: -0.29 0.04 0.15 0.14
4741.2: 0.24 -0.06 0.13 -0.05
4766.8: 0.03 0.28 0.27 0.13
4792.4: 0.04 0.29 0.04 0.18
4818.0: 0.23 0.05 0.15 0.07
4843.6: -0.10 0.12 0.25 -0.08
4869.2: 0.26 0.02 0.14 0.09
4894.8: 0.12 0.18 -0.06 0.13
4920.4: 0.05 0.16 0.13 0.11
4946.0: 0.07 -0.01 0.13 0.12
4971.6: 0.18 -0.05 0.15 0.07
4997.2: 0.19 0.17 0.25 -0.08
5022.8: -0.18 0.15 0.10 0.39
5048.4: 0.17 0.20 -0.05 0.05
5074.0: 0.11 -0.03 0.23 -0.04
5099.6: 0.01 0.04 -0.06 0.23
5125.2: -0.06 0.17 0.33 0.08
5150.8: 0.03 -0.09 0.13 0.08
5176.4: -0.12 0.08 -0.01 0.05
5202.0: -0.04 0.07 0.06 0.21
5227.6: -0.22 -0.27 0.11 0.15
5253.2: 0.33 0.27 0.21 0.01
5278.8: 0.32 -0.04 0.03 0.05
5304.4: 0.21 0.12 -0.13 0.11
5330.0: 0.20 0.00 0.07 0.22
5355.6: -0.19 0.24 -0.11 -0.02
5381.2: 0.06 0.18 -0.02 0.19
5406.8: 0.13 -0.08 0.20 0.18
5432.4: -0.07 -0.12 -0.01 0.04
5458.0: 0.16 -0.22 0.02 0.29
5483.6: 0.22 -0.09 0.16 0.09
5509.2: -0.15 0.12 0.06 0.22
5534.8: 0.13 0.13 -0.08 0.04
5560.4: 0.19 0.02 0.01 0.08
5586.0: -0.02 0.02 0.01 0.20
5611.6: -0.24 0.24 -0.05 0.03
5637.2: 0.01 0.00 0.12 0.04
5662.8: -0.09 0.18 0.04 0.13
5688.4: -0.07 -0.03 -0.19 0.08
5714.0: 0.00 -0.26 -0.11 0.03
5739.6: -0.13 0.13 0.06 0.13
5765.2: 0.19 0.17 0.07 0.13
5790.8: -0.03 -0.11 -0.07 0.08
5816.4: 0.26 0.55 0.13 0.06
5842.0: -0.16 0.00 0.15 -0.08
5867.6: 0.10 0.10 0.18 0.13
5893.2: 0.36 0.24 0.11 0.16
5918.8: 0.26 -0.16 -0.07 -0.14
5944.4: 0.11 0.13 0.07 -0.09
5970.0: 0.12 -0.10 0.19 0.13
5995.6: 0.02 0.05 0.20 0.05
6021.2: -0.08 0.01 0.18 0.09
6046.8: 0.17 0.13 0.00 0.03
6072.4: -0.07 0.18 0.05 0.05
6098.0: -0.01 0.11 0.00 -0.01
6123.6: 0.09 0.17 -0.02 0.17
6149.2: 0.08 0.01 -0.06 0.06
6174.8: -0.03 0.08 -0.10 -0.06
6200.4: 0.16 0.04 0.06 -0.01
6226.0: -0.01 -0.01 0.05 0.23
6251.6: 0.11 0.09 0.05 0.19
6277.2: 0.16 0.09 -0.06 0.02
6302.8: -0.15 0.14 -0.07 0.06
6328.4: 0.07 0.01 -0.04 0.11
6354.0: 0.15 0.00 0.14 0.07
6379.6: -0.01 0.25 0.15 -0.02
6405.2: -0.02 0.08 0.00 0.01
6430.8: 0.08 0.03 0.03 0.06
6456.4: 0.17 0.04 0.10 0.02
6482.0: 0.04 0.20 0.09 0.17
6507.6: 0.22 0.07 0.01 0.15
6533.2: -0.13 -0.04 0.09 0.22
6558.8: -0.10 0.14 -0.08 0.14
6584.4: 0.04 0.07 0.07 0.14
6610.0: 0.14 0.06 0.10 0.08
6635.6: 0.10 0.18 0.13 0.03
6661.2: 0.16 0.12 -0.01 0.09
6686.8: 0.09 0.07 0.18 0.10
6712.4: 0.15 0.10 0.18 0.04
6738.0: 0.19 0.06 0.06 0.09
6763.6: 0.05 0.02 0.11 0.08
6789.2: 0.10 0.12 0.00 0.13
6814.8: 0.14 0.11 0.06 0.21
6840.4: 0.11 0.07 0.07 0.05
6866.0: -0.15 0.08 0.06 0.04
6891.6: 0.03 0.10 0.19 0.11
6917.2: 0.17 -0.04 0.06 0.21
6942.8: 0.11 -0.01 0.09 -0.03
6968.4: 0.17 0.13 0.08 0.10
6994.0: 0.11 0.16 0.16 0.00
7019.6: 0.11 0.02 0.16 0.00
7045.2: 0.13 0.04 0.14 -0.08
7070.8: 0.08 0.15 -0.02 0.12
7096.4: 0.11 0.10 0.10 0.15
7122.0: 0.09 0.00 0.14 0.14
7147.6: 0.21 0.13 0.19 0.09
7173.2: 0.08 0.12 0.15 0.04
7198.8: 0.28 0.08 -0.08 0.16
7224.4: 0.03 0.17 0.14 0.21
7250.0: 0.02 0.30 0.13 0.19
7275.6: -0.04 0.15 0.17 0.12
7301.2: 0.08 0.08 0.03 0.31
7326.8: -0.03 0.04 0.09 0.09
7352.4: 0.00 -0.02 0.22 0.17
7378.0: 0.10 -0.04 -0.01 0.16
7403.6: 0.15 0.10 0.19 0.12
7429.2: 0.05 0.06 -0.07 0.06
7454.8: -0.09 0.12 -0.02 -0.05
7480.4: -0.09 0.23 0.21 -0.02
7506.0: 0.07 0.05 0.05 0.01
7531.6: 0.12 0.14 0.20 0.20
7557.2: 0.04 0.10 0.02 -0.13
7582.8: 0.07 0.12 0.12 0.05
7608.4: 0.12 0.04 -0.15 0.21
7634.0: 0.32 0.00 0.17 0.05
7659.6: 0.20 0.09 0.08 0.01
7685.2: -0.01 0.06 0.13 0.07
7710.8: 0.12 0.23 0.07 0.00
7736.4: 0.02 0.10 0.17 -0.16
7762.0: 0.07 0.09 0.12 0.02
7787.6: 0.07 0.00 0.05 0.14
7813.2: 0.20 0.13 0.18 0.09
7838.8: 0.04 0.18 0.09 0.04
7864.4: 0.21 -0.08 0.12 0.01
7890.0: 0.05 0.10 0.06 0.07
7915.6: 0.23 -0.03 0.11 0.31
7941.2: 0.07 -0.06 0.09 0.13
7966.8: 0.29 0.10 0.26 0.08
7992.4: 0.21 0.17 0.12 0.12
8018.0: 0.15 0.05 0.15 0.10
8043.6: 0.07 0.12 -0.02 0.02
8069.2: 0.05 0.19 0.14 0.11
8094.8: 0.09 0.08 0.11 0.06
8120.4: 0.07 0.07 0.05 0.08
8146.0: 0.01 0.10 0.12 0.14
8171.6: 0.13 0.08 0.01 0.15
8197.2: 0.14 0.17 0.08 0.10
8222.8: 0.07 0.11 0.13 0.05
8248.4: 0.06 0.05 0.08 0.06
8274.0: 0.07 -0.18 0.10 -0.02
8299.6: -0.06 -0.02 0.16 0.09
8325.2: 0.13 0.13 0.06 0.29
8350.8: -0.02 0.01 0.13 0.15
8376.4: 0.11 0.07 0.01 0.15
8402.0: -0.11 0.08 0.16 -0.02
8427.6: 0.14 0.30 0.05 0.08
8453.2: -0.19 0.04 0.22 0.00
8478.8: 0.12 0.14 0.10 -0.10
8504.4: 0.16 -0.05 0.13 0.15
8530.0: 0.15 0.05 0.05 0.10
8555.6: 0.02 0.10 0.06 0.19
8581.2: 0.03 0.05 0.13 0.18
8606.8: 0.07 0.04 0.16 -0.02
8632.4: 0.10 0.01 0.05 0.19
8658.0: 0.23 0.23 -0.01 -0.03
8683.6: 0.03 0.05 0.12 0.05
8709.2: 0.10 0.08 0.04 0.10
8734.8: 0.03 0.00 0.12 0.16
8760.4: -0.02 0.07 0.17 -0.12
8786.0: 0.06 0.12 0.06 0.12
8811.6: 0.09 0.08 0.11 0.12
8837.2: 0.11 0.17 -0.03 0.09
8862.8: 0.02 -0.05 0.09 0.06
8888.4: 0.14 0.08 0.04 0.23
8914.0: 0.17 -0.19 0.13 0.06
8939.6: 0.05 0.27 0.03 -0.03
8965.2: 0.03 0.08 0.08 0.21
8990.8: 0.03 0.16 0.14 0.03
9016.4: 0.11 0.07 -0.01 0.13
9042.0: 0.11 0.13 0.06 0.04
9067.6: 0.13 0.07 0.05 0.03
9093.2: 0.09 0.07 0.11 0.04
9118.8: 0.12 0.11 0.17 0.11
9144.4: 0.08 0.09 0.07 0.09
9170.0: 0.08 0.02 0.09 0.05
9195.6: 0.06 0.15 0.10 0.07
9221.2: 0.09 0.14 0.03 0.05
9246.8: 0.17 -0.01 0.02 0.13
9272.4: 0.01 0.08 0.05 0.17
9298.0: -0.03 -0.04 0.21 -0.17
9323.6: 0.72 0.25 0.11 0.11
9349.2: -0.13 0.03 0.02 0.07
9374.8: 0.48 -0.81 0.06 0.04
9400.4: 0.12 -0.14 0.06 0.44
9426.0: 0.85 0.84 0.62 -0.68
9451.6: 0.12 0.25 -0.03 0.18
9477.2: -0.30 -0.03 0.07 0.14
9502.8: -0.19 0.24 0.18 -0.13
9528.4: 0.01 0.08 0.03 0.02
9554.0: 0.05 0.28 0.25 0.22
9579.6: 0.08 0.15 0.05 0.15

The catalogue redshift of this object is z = 1.53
